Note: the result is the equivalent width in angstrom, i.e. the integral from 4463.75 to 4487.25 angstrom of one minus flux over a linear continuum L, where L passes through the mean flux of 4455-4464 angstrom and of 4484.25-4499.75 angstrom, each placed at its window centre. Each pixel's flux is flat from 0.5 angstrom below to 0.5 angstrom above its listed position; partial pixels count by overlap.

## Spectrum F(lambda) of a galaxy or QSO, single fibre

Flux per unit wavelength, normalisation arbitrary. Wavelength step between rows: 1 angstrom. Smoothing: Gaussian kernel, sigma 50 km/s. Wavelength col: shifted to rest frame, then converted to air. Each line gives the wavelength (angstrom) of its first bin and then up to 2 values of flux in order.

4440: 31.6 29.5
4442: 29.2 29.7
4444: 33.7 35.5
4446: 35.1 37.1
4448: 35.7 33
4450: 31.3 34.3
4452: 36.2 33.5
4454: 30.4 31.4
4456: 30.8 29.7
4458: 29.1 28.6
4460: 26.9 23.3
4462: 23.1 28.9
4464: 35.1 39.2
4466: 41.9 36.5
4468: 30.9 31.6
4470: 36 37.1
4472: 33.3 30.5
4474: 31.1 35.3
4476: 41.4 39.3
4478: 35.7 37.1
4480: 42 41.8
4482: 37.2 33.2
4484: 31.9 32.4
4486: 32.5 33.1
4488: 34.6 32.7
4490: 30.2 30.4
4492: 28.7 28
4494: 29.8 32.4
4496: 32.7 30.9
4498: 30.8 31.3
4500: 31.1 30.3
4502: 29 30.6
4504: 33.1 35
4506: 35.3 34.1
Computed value -4.7 angstrom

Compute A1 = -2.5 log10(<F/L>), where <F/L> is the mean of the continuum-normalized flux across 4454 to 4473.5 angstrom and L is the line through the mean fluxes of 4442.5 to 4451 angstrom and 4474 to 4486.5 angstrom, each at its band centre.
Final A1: 0.11 mag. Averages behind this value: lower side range 33.9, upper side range 36.4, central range 31.7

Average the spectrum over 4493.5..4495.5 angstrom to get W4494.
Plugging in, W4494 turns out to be 31.1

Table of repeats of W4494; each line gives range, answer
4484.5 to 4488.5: 33.1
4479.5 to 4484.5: 37.2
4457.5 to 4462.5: 26.2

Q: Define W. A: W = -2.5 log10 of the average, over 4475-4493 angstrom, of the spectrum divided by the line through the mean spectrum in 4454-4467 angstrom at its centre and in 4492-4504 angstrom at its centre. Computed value -0.13 mag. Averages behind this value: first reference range 30.9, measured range 34.8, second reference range 30.7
